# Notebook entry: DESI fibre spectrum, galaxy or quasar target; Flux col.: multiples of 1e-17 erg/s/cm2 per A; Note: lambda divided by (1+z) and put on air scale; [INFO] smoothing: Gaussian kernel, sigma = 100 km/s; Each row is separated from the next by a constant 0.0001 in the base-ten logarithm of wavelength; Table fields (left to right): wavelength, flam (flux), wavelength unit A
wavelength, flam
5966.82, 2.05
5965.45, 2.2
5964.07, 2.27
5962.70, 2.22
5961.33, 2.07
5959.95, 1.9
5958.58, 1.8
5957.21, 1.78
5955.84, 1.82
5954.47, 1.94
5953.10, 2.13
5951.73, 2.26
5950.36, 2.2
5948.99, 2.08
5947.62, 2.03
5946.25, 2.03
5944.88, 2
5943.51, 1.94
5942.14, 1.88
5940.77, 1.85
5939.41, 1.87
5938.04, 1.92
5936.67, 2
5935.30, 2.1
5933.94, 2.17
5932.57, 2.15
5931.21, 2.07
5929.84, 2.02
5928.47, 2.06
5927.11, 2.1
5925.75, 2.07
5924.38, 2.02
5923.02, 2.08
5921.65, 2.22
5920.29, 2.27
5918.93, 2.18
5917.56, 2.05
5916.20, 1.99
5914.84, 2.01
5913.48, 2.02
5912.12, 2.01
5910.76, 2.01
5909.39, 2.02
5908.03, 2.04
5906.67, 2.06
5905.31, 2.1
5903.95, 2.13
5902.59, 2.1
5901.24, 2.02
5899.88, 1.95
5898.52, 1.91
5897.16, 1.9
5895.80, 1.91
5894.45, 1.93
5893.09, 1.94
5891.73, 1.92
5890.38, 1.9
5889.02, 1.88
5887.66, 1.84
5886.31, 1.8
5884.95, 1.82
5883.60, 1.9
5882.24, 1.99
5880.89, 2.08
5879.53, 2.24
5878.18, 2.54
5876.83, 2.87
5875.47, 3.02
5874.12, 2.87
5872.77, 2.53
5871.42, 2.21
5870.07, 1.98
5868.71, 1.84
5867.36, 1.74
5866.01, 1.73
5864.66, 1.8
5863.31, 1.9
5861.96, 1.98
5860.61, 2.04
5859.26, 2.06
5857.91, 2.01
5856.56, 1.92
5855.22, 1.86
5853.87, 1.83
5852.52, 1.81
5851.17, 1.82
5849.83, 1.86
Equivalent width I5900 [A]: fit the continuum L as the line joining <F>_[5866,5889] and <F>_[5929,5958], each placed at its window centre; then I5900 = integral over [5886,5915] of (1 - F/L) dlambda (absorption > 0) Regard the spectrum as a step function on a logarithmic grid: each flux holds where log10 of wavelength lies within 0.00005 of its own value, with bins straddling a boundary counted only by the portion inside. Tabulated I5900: 2.0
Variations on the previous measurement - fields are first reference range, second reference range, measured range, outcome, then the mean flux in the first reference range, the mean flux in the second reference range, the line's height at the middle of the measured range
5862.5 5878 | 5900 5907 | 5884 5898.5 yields 1.7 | 2.23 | 2.07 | 2.13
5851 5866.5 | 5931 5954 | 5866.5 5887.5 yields -3.1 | 1.9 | 2.04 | 1.93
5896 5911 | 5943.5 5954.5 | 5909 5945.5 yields 0.2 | 2.02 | 2.08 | 2.05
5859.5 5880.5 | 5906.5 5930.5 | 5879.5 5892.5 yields 1.5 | 2.21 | 2.07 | 2.17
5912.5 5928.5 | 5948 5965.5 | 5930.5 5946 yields 0.5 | 2.09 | 2.05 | 2.07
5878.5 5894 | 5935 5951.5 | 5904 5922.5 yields -1.0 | 1.95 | 2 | 1.97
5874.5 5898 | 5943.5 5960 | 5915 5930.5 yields -0.4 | 2.1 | 2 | 2.04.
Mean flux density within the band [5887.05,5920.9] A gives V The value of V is 2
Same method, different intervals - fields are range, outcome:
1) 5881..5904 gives 1.93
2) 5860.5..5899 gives 2.07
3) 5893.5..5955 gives 2.04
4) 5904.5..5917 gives 2.03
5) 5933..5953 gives 2.03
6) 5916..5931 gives 2.1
